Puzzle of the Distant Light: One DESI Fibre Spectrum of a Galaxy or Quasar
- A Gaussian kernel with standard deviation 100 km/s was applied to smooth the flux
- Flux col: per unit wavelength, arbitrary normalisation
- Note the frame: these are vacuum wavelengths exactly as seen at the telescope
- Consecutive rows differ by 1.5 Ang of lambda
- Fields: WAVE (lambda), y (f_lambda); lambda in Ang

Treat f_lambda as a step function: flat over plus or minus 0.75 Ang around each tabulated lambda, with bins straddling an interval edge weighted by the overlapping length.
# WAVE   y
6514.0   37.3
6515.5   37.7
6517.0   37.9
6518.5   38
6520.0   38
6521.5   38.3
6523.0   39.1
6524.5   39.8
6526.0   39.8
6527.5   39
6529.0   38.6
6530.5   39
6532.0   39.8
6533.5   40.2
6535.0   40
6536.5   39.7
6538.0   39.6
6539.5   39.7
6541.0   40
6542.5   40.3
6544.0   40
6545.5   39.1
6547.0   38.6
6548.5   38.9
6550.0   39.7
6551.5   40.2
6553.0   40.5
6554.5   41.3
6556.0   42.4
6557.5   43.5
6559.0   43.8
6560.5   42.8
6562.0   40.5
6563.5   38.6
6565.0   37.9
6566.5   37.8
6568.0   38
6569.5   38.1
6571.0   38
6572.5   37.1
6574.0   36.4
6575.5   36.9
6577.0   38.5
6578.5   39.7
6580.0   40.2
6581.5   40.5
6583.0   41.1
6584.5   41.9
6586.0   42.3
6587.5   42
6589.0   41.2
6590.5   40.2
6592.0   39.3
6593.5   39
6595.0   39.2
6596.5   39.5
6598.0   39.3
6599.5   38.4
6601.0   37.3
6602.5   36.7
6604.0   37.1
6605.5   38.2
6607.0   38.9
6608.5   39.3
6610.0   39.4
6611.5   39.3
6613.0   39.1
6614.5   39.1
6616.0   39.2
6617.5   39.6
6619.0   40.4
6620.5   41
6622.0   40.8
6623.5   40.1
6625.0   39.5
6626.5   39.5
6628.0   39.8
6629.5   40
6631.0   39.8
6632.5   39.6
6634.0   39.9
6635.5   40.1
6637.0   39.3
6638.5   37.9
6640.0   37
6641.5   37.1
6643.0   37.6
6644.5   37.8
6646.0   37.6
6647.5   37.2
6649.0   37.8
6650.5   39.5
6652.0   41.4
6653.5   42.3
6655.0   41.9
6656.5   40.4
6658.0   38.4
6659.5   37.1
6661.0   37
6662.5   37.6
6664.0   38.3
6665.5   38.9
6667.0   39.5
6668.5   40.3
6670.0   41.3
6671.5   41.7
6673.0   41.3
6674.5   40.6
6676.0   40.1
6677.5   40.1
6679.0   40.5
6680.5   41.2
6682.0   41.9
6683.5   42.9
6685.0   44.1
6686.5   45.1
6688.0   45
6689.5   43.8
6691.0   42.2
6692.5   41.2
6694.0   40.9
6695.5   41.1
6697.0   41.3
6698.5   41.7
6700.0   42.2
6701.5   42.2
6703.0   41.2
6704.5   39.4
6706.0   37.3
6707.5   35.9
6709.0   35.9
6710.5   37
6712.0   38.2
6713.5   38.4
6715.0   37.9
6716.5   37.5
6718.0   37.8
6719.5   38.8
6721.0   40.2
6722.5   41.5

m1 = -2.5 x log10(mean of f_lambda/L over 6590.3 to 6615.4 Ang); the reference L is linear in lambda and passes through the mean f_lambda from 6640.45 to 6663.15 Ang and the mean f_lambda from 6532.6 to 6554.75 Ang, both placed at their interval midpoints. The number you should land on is 0.01 mag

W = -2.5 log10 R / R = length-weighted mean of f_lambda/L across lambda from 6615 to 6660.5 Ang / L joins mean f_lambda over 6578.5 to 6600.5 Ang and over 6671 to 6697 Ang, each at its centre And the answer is 0.05 mag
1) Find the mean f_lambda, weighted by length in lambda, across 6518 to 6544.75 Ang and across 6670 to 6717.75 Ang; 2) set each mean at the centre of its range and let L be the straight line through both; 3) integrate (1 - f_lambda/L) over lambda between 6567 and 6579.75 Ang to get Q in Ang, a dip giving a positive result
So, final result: 0.57 Ang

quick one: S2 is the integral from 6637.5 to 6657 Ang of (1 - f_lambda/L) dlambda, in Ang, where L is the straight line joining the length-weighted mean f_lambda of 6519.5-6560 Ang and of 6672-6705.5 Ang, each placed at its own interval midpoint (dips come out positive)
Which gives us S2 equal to 1.14 Ang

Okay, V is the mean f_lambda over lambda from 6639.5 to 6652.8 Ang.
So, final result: 38.1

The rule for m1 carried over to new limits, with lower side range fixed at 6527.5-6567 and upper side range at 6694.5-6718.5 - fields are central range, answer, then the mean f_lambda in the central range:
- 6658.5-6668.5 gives 0.031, 38.2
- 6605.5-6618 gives 0.014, 39.2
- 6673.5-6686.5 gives -0.064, 41.6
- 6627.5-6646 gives 0.021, 38.8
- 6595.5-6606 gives 0.046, 38.1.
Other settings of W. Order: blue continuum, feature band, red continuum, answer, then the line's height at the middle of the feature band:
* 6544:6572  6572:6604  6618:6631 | 0.02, 40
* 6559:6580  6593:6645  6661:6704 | 0.02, 39.8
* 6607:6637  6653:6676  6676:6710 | 0.02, 40.6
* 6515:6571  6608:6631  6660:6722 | 0.00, 39.9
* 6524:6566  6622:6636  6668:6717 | 0.02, 40.4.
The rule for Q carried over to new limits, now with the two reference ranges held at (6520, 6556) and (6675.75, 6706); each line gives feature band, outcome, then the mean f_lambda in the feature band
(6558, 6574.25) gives 0.4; 39.1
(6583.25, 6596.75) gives -0.1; 40.6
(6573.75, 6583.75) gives 0.3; 39.2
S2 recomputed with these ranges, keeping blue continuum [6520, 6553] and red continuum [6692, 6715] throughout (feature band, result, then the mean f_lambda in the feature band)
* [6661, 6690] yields -1.2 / 41.1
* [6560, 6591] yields 0.0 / 39.5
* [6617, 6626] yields -0.2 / 40.2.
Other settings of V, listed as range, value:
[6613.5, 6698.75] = 40.1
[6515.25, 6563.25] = 39.9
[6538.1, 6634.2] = 39.6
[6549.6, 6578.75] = 39.6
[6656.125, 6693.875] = 40.8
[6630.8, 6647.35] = 38.4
